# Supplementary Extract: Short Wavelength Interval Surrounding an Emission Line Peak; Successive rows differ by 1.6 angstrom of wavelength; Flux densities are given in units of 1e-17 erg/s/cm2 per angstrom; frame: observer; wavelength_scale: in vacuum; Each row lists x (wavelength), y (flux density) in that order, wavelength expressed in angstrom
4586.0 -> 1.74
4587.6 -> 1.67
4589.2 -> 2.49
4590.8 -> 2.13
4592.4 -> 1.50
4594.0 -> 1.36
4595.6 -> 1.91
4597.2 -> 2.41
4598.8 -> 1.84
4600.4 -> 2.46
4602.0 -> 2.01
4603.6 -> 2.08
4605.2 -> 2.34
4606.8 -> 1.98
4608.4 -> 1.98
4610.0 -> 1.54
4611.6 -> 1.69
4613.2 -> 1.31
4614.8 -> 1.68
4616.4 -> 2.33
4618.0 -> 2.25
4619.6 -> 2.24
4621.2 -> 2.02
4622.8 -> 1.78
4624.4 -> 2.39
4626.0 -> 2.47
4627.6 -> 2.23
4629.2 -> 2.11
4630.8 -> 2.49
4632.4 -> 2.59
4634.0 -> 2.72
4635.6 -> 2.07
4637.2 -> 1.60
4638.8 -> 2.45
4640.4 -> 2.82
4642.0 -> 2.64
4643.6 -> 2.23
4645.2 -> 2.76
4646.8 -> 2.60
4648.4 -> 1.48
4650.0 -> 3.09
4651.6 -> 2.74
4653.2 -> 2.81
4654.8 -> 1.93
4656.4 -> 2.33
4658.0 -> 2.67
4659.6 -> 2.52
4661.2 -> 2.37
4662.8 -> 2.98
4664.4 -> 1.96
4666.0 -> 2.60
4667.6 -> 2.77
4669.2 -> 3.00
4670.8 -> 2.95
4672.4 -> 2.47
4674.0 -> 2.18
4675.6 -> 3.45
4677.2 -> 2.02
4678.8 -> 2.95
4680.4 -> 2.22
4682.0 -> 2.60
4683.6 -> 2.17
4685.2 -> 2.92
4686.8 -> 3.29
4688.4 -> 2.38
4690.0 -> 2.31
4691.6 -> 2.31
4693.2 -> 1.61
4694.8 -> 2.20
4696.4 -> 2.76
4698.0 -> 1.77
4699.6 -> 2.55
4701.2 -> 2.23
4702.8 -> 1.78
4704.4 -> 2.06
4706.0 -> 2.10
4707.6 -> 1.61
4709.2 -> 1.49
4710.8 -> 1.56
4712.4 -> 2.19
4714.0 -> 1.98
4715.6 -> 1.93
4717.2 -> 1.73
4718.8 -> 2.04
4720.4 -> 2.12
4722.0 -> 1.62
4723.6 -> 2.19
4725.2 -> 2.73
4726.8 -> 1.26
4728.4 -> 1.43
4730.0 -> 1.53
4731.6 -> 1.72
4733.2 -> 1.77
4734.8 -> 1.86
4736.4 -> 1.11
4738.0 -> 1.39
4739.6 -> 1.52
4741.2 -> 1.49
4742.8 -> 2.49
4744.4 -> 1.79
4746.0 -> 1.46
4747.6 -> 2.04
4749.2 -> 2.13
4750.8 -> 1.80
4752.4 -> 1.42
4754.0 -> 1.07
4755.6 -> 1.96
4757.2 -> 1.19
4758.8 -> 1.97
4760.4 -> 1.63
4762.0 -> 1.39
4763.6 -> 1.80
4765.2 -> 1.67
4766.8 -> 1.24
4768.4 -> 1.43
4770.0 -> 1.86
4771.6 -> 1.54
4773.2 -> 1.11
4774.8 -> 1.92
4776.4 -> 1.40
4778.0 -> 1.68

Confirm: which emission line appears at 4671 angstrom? C III]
